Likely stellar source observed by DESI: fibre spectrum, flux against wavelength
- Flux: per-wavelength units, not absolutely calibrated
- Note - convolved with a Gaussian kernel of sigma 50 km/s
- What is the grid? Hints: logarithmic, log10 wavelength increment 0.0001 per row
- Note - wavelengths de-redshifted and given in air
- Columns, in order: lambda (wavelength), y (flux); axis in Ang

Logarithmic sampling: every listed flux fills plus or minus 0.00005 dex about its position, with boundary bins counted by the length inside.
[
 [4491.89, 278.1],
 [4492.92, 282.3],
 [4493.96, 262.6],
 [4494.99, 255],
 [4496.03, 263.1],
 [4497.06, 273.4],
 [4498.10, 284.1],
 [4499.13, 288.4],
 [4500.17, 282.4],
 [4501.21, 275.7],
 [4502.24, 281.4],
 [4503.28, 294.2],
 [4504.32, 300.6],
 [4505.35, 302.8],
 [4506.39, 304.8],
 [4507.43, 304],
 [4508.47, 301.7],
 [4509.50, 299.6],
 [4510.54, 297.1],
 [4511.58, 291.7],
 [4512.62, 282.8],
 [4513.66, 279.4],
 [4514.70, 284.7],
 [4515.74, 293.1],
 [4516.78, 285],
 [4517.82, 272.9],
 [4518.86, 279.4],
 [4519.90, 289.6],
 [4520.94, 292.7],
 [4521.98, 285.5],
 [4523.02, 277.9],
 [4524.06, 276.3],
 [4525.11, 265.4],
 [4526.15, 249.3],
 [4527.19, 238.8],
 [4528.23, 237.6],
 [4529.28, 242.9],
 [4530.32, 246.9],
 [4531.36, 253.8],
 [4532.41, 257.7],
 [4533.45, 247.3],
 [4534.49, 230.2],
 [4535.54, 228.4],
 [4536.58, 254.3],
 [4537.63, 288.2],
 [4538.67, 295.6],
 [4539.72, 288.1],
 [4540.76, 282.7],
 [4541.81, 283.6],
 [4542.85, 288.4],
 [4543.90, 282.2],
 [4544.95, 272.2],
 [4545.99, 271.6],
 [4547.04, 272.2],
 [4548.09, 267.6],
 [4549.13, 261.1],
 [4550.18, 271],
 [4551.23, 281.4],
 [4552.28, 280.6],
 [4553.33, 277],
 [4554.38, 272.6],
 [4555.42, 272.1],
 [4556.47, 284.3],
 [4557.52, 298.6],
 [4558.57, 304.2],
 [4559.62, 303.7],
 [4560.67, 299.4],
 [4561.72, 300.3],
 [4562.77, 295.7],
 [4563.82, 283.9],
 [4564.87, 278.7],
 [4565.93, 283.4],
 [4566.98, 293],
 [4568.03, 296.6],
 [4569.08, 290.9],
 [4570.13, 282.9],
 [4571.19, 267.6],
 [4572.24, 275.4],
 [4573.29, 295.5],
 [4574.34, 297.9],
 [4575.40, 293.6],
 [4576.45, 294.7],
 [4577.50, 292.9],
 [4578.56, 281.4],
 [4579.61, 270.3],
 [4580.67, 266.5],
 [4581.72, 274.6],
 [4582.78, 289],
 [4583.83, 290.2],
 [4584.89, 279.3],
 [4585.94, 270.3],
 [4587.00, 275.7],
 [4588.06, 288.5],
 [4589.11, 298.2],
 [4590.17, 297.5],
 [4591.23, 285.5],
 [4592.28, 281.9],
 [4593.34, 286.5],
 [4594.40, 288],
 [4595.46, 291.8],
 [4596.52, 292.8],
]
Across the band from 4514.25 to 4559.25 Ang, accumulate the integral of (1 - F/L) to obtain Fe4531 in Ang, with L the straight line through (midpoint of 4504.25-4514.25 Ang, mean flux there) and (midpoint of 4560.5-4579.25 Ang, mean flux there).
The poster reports 3.2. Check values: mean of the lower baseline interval 296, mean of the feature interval 272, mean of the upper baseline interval 289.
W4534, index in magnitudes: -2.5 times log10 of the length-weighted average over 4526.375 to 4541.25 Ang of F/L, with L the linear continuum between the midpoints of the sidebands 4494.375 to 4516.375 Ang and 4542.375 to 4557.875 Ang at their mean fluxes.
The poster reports 0.10 mag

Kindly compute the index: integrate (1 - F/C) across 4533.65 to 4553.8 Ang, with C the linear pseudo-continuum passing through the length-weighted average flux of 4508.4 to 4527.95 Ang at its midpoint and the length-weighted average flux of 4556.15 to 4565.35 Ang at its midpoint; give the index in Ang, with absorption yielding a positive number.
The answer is 1.2 Ang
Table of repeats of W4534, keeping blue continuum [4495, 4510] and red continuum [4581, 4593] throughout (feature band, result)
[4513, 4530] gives 0.062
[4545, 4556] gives 0.052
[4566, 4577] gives -0.014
